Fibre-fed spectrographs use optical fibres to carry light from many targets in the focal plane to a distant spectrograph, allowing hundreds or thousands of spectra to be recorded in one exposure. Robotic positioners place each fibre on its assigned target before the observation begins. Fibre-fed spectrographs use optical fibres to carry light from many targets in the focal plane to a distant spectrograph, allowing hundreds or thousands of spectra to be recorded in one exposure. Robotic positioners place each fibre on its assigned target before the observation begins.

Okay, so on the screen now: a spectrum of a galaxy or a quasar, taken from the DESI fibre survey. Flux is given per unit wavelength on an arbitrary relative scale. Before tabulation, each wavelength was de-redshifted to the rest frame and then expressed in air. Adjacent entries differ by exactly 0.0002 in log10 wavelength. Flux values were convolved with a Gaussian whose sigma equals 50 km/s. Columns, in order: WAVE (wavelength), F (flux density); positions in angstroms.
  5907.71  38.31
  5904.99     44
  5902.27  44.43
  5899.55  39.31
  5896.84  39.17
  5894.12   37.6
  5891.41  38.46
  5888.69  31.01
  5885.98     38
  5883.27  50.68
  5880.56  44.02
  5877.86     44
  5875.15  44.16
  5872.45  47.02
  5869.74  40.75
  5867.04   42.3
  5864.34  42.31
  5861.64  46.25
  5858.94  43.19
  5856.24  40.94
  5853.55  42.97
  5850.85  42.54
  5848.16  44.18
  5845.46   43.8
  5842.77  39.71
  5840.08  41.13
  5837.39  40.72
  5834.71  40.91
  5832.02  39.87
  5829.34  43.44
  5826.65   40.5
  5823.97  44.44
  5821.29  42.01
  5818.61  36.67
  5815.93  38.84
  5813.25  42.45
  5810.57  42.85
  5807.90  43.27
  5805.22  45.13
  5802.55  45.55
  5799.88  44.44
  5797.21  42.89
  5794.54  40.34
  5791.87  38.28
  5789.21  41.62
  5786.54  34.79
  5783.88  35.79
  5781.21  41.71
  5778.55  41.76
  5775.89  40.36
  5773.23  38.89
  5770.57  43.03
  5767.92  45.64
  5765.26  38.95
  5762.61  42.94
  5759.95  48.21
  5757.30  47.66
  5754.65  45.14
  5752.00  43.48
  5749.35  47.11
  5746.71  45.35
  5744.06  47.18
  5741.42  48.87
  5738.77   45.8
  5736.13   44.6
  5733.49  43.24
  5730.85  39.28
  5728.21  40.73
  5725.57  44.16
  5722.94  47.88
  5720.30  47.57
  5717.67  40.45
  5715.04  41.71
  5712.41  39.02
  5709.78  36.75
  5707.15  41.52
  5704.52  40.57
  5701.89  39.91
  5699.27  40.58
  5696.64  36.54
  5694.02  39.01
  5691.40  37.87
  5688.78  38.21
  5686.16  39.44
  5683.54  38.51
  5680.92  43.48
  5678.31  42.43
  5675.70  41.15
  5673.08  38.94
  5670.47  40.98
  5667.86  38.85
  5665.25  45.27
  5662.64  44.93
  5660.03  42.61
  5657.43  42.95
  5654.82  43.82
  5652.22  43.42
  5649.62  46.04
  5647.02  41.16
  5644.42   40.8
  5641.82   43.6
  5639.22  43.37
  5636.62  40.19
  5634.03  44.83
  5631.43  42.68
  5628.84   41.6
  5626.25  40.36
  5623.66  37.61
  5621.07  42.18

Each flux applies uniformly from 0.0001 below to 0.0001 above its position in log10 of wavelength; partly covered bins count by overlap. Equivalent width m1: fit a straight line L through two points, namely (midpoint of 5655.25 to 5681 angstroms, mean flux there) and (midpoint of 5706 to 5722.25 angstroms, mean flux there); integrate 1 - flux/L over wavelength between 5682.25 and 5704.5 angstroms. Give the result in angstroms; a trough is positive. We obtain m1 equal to 1.5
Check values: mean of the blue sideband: 42.2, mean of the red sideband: 41.4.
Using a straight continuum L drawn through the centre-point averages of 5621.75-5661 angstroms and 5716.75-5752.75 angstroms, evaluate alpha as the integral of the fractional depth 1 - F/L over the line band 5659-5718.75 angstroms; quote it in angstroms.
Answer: 4.4 angstroms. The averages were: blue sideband 42.3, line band 40.4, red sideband 44.8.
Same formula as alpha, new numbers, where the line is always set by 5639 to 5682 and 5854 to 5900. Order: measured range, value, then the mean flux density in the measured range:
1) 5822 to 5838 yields 0.1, 41.7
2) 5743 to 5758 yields -1.3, 45.9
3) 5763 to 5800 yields 1.4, 40.5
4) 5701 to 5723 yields 0.5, 41.4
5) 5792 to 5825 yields -0.2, 42.2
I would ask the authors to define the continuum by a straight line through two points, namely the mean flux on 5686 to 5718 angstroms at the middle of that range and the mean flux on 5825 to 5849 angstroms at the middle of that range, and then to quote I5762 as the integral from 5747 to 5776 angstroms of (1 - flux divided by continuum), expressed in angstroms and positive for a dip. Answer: -2.6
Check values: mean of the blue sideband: 39.3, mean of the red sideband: 41.6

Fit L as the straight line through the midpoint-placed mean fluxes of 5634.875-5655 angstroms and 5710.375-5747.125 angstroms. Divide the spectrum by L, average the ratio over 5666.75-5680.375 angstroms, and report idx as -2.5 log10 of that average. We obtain 0.06 mag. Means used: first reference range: 42.8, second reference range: 43.8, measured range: 40.7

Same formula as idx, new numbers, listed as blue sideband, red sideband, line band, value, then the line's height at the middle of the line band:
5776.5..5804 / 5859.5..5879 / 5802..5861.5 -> 0.01 mag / 42.3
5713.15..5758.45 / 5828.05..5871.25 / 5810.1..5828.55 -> 0.05 mag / 42.9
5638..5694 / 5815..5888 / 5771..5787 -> 0.07 mag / 42.1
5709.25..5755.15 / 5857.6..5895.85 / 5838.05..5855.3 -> 0.00 mag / 42.5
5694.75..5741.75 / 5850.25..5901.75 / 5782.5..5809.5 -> 0.02 mag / 41.9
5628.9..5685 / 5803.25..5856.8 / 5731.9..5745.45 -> -0.09 mag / 42.1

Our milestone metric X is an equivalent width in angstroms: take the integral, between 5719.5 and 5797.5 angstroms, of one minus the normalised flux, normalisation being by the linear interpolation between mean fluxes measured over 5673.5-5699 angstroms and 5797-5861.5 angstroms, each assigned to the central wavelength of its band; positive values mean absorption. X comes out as -4.1 angstroms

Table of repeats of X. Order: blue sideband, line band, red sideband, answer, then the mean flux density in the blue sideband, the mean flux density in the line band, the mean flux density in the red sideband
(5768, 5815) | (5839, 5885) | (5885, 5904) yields -4.9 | 41.5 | 43.5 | 38.4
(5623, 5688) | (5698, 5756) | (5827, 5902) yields -1.8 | 42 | 43.2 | 41.8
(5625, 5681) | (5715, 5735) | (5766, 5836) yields -0.6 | 42.4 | 43.2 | 41.3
